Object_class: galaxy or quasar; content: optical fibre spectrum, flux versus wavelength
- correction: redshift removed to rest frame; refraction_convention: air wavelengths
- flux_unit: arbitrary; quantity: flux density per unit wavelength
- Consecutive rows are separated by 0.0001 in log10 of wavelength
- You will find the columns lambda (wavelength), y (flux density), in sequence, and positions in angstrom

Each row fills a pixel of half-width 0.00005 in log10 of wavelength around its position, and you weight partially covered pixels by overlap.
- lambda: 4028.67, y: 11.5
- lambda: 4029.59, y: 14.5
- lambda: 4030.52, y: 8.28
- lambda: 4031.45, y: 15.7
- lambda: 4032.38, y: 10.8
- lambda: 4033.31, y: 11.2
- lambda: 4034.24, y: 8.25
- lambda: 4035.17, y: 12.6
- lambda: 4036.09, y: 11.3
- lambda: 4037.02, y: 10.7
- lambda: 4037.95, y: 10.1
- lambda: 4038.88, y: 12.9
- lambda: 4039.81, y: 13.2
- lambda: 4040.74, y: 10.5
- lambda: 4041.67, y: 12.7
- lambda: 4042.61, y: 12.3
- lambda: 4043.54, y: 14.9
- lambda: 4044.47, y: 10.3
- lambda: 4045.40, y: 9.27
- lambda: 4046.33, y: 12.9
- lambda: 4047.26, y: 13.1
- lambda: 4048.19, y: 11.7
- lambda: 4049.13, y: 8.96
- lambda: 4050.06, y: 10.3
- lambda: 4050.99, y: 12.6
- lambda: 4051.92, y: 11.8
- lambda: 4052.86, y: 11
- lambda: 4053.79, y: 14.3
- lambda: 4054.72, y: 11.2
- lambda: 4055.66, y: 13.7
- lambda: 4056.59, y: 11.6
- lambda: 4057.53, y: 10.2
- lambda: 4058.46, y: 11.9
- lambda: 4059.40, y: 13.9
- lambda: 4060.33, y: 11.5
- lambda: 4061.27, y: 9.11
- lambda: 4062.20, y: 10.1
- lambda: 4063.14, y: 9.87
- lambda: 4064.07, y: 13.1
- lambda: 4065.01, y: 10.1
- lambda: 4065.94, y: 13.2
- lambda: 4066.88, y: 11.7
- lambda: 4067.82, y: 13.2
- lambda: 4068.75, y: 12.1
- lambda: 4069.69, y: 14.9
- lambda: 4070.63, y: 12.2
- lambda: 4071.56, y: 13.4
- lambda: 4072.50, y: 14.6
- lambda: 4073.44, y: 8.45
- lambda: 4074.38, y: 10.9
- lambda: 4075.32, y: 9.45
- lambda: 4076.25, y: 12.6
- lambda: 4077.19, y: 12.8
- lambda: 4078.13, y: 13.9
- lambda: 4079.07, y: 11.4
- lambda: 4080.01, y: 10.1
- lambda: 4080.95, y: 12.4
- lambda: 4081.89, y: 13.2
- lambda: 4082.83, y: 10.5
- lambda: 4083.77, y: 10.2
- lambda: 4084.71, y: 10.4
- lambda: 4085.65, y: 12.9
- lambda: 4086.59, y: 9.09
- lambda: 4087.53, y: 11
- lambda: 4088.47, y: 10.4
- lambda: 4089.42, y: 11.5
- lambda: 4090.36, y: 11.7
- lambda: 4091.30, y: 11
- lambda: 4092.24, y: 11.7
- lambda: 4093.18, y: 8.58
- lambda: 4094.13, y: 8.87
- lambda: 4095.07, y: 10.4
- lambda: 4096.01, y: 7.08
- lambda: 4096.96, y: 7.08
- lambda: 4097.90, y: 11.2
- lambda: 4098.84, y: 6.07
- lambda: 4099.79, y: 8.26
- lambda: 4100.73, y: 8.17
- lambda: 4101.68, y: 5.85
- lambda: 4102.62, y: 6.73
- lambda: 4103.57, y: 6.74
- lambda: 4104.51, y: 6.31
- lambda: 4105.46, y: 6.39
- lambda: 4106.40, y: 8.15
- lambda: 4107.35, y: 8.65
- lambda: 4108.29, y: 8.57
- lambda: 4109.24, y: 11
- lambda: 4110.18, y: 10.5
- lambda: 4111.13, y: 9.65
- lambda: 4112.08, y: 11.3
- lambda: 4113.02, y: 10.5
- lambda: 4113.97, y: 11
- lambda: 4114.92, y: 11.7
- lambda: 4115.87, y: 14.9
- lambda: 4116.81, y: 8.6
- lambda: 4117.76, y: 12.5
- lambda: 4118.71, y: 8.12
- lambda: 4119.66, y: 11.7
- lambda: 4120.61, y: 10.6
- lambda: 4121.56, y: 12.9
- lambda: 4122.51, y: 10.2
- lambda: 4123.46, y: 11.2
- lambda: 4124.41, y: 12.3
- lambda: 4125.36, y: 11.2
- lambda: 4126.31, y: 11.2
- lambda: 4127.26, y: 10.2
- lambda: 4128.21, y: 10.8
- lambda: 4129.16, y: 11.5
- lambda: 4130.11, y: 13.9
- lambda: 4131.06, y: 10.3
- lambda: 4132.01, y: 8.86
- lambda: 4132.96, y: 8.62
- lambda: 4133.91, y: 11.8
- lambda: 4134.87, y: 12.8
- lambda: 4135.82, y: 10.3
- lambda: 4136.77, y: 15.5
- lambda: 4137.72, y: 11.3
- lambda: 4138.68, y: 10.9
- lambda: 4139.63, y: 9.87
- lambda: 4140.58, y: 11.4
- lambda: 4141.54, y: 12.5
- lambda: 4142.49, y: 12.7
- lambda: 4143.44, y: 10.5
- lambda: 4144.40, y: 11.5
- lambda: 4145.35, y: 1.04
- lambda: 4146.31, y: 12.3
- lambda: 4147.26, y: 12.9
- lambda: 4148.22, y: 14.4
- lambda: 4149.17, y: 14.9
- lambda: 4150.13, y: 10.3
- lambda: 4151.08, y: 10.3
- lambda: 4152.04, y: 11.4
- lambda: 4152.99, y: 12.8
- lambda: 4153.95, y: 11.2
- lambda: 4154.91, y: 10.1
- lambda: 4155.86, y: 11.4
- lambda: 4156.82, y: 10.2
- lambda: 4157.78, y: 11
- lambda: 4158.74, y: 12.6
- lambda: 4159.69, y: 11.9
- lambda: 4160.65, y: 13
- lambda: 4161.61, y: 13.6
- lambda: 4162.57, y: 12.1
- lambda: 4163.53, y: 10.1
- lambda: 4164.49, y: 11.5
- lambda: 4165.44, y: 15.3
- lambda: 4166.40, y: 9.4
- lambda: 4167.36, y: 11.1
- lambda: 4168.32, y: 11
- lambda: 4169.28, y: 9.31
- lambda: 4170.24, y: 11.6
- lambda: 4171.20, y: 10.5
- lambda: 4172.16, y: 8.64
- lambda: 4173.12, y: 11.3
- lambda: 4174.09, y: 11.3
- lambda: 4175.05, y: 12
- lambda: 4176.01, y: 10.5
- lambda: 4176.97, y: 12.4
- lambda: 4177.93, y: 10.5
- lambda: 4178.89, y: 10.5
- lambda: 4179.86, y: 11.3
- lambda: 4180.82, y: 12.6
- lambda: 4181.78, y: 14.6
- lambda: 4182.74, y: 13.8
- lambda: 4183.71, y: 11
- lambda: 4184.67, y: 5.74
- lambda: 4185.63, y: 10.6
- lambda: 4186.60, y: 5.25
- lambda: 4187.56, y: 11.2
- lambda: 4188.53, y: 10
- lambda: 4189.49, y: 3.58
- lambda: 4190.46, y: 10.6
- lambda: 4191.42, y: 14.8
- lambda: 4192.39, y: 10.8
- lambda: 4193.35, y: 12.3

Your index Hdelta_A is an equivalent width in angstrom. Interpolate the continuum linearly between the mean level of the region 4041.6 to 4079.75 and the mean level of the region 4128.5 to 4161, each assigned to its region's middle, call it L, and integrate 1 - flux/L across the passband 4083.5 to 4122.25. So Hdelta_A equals 6.3 angstrom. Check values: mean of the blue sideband 11.9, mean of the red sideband 11.3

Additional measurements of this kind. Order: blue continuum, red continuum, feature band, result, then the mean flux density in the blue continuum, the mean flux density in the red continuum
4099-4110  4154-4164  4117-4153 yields -5.0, 7.74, 11.6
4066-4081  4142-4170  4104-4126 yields 2.6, 12.2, 11.4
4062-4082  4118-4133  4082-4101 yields 2.8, 12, 10.9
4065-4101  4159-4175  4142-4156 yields 0.1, 11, 11.4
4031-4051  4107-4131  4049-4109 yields 3.8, 11.6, 11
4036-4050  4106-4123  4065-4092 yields -1.5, 11.6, 10.6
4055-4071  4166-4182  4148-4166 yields -1.3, 11.9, 11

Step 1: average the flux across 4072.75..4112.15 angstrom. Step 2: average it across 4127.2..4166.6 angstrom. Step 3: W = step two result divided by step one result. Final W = 1.17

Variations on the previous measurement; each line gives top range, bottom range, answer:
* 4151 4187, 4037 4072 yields 0.94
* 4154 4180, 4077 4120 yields 1.13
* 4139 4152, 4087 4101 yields 1.17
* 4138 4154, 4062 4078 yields 0.94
